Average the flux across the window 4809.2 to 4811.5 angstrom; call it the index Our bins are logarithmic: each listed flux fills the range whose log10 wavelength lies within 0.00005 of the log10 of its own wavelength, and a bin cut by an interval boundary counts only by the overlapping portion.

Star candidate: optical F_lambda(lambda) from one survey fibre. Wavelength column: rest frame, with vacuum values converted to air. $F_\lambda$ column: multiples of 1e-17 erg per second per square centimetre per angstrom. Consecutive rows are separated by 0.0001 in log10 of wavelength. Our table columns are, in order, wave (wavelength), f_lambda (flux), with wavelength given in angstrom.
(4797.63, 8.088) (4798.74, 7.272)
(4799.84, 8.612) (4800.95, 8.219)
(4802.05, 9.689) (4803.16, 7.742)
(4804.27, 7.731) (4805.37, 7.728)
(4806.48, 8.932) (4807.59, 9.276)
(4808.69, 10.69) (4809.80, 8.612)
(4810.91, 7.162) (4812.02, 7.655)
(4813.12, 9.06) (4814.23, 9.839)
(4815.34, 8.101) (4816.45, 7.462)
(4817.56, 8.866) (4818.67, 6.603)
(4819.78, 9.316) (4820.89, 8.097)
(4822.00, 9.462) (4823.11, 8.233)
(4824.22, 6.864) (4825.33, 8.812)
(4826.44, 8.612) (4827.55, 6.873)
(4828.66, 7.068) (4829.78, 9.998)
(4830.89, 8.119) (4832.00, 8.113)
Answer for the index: 7.91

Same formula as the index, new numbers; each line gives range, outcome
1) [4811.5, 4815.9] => 8.68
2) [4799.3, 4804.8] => 8.39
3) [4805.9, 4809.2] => 9.61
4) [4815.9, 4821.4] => 8.07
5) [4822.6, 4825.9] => 7.98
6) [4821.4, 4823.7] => 8.81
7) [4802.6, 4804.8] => 7.71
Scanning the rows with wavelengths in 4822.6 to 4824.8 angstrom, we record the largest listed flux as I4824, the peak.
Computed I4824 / 8.233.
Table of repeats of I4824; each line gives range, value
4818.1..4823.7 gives 9.462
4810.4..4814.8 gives 9.839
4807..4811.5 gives 10.69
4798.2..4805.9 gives 9.689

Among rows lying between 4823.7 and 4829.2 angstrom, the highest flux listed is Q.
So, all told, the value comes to 8.812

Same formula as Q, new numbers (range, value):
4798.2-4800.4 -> 8.612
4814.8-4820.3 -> 9.316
